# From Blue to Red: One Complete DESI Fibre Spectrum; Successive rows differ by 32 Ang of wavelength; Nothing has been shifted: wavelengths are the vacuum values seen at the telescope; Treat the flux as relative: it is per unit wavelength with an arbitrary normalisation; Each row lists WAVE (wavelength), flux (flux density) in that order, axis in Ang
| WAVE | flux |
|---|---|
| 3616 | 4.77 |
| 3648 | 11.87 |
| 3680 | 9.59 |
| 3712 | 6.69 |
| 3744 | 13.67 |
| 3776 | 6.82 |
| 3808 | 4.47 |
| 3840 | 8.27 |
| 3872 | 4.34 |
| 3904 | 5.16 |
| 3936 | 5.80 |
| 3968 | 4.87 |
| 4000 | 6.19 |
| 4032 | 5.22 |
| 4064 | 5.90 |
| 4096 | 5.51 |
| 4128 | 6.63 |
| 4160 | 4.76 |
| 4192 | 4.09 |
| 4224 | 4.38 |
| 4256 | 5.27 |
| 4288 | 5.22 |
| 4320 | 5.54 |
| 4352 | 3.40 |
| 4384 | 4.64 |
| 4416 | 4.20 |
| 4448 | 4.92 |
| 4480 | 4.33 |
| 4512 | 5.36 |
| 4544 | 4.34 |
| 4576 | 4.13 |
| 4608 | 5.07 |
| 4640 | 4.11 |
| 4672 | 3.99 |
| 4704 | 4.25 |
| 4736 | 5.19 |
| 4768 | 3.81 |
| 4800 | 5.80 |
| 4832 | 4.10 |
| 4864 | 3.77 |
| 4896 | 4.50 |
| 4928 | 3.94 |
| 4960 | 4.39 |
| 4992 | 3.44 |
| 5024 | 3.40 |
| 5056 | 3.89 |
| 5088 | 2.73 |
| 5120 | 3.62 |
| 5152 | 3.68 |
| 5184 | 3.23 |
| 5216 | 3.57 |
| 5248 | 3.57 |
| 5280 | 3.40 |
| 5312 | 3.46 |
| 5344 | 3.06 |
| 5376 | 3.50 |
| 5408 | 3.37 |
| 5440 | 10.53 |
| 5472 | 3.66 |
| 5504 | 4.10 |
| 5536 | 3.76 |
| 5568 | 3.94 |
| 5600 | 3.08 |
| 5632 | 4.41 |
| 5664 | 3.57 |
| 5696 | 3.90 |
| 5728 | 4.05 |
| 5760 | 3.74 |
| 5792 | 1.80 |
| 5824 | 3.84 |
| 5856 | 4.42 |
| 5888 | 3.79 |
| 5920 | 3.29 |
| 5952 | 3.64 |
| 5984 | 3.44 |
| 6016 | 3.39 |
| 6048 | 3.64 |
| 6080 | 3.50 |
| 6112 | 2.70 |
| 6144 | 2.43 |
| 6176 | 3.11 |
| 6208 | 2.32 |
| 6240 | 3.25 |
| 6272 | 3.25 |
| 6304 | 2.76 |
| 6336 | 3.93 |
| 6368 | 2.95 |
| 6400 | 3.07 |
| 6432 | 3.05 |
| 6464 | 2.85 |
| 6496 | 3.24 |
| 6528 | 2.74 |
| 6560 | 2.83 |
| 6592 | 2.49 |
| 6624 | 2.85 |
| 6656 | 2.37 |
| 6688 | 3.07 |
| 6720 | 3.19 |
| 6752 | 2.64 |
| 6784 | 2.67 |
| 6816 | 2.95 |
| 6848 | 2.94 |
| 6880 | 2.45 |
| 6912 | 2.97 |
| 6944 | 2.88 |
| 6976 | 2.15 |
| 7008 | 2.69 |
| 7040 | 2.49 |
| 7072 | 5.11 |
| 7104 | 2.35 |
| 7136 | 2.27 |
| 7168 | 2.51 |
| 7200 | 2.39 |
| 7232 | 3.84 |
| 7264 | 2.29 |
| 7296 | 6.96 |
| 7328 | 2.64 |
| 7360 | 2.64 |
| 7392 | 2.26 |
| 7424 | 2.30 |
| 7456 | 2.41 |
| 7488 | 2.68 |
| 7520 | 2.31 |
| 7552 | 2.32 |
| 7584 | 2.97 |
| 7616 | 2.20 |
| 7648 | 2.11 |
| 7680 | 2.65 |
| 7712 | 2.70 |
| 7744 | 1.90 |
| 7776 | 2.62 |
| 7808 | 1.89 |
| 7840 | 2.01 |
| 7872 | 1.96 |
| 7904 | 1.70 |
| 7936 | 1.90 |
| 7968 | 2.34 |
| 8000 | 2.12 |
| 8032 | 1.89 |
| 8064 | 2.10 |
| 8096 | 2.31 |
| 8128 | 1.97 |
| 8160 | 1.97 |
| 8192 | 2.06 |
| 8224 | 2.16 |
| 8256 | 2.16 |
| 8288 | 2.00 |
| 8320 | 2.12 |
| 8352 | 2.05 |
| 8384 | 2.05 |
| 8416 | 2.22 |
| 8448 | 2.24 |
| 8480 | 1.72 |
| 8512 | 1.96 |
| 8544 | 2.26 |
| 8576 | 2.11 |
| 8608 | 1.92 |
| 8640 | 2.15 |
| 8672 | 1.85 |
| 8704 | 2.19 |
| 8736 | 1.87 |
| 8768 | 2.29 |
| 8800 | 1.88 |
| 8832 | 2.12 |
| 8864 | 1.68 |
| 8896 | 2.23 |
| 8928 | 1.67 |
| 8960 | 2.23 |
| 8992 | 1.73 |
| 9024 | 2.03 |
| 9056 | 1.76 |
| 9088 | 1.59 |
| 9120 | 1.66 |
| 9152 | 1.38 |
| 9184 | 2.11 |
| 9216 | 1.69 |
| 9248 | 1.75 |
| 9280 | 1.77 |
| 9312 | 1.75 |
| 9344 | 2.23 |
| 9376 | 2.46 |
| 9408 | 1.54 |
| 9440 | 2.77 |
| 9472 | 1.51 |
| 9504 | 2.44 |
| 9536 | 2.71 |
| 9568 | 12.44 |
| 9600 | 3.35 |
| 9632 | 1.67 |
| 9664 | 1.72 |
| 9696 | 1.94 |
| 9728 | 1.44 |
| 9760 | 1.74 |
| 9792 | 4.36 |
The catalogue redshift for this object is 0.46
